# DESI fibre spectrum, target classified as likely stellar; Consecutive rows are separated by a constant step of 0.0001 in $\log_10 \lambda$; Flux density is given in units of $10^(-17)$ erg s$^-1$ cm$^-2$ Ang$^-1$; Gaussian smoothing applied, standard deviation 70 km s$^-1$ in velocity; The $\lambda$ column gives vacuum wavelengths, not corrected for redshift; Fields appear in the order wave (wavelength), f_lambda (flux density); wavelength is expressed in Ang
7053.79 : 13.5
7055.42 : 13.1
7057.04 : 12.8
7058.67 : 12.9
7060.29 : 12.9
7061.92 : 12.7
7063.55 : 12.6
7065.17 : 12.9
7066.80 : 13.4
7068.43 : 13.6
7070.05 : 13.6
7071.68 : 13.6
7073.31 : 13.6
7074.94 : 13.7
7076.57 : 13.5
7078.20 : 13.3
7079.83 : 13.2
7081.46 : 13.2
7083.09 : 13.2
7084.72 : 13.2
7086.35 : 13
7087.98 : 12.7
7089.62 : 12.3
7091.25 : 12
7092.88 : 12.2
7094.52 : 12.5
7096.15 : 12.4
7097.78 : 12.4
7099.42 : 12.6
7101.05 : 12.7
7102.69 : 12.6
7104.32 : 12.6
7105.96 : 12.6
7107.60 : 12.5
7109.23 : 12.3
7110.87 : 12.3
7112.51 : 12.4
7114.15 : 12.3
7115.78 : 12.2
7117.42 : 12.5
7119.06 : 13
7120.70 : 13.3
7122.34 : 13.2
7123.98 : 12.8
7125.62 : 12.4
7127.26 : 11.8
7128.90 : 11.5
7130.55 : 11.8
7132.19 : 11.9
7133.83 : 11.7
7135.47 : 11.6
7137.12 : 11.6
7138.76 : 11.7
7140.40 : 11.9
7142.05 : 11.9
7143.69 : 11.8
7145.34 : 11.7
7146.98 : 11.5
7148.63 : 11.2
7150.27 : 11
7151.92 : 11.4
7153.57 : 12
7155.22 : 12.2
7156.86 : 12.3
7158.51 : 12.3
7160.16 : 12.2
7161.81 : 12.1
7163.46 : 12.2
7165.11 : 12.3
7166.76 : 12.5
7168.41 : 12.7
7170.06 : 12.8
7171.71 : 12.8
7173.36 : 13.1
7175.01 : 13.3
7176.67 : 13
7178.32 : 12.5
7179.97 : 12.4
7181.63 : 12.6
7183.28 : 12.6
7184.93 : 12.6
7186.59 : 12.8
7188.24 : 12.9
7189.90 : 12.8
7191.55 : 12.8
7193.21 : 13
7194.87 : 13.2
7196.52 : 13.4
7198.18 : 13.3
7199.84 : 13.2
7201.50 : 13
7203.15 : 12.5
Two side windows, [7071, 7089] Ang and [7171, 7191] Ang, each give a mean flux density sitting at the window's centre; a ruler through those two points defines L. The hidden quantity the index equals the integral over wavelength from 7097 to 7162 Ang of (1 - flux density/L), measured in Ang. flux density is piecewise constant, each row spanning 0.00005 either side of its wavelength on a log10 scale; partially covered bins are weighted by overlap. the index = 4.4 Ang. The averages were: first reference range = 13.3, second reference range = 12.8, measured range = 12.1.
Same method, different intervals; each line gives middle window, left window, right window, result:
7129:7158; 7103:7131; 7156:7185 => 1.84 Ang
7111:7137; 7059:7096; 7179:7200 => 1.39 Ang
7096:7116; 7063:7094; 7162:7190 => 0.79 Ang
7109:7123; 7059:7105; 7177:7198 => 0.31 Ang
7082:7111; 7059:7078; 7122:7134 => 0.36 Ang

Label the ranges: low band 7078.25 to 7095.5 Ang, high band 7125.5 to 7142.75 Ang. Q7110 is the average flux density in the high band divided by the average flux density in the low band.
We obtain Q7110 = 0.9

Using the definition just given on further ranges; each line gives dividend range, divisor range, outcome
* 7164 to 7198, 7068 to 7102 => 0.99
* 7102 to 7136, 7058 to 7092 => 0.94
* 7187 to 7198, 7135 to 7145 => 1.11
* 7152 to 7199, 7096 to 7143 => 1.03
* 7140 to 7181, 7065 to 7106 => 0.94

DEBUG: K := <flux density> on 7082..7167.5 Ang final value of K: 12.2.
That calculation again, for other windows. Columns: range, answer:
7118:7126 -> 13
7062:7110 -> 12.9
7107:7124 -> 12.6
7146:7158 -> 11.7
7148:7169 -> 12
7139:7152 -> 11.6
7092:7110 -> 12.5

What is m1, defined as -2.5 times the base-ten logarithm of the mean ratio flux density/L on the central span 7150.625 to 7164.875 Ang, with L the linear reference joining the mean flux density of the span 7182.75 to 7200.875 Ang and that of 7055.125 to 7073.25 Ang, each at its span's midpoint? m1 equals 0.08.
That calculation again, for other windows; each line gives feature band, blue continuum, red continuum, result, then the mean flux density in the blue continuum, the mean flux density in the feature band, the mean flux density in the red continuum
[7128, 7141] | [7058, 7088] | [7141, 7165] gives 0.042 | 13.2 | 11.7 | 11.9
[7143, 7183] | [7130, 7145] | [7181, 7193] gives 0.002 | 11.8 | 12.3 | 12.7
